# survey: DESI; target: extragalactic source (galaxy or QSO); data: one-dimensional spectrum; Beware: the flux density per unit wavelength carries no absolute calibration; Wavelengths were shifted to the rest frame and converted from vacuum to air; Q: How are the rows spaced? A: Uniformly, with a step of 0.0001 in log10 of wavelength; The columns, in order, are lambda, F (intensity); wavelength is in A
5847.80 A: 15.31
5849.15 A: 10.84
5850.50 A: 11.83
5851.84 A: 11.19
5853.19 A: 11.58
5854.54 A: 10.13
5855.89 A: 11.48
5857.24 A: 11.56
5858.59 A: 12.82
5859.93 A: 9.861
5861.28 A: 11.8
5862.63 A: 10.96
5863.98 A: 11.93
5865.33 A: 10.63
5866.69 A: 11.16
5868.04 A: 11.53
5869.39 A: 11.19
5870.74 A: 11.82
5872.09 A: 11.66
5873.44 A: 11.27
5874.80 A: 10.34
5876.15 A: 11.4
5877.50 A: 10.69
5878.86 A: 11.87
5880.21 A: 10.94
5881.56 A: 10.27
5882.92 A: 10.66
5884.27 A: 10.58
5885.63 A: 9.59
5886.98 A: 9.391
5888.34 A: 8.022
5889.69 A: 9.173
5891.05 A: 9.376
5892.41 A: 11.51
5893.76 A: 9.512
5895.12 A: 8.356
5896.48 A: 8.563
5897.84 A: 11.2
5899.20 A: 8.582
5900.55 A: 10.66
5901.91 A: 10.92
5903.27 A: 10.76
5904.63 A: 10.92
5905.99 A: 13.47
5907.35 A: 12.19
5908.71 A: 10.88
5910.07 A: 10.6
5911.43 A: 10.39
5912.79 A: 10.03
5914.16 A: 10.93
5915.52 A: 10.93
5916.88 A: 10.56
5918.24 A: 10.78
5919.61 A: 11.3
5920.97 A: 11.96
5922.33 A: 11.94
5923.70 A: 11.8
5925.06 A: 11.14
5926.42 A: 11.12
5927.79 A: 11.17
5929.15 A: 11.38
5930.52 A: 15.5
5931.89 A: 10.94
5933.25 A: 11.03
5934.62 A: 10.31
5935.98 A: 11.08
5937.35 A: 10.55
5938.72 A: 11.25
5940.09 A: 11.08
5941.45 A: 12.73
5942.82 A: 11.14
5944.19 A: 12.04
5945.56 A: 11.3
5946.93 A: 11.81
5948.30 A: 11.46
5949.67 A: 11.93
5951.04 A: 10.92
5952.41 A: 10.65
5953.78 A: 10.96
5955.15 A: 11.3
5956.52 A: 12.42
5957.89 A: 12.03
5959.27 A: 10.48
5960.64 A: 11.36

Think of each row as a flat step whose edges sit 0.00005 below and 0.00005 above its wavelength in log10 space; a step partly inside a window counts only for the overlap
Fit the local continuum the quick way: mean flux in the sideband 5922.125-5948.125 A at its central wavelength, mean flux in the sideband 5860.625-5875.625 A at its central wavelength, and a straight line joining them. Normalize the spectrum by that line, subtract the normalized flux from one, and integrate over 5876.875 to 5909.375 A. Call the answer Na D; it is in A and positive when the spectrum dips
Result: 3.0 A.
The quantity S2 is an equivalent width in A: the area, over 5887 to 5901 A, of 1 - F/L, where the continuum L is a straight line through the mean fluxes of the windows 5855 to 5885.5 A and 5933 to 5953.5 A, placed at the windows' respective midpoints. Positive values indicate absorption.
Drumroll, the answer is 2.2 A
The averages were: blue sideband 11.2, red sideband 11.3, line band 9.47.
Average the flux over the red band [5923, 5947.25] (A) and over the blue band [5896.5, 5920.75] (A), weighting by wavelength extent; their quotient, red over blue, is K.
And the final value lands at 1.1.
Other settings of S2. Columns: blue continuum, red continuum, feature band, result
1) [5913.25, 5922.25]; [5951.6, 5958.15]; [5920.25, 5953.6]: -0.7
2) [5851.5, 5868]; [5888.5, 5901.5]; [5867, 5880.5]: -0.8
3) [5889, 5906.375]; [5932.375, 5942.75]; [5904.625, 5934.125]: -1.9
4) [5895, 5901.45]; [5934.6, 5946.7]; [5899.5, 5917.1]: -1.7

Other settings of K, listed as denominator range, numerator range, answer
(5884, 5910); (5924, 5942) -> 1.13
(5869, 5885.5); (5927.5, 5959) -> 1.05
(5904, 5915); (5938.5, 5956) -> 1.02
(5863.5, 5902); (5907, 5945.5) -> 1.08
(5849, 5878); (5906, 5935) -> 1.01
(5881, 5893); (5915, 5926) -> 1.15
